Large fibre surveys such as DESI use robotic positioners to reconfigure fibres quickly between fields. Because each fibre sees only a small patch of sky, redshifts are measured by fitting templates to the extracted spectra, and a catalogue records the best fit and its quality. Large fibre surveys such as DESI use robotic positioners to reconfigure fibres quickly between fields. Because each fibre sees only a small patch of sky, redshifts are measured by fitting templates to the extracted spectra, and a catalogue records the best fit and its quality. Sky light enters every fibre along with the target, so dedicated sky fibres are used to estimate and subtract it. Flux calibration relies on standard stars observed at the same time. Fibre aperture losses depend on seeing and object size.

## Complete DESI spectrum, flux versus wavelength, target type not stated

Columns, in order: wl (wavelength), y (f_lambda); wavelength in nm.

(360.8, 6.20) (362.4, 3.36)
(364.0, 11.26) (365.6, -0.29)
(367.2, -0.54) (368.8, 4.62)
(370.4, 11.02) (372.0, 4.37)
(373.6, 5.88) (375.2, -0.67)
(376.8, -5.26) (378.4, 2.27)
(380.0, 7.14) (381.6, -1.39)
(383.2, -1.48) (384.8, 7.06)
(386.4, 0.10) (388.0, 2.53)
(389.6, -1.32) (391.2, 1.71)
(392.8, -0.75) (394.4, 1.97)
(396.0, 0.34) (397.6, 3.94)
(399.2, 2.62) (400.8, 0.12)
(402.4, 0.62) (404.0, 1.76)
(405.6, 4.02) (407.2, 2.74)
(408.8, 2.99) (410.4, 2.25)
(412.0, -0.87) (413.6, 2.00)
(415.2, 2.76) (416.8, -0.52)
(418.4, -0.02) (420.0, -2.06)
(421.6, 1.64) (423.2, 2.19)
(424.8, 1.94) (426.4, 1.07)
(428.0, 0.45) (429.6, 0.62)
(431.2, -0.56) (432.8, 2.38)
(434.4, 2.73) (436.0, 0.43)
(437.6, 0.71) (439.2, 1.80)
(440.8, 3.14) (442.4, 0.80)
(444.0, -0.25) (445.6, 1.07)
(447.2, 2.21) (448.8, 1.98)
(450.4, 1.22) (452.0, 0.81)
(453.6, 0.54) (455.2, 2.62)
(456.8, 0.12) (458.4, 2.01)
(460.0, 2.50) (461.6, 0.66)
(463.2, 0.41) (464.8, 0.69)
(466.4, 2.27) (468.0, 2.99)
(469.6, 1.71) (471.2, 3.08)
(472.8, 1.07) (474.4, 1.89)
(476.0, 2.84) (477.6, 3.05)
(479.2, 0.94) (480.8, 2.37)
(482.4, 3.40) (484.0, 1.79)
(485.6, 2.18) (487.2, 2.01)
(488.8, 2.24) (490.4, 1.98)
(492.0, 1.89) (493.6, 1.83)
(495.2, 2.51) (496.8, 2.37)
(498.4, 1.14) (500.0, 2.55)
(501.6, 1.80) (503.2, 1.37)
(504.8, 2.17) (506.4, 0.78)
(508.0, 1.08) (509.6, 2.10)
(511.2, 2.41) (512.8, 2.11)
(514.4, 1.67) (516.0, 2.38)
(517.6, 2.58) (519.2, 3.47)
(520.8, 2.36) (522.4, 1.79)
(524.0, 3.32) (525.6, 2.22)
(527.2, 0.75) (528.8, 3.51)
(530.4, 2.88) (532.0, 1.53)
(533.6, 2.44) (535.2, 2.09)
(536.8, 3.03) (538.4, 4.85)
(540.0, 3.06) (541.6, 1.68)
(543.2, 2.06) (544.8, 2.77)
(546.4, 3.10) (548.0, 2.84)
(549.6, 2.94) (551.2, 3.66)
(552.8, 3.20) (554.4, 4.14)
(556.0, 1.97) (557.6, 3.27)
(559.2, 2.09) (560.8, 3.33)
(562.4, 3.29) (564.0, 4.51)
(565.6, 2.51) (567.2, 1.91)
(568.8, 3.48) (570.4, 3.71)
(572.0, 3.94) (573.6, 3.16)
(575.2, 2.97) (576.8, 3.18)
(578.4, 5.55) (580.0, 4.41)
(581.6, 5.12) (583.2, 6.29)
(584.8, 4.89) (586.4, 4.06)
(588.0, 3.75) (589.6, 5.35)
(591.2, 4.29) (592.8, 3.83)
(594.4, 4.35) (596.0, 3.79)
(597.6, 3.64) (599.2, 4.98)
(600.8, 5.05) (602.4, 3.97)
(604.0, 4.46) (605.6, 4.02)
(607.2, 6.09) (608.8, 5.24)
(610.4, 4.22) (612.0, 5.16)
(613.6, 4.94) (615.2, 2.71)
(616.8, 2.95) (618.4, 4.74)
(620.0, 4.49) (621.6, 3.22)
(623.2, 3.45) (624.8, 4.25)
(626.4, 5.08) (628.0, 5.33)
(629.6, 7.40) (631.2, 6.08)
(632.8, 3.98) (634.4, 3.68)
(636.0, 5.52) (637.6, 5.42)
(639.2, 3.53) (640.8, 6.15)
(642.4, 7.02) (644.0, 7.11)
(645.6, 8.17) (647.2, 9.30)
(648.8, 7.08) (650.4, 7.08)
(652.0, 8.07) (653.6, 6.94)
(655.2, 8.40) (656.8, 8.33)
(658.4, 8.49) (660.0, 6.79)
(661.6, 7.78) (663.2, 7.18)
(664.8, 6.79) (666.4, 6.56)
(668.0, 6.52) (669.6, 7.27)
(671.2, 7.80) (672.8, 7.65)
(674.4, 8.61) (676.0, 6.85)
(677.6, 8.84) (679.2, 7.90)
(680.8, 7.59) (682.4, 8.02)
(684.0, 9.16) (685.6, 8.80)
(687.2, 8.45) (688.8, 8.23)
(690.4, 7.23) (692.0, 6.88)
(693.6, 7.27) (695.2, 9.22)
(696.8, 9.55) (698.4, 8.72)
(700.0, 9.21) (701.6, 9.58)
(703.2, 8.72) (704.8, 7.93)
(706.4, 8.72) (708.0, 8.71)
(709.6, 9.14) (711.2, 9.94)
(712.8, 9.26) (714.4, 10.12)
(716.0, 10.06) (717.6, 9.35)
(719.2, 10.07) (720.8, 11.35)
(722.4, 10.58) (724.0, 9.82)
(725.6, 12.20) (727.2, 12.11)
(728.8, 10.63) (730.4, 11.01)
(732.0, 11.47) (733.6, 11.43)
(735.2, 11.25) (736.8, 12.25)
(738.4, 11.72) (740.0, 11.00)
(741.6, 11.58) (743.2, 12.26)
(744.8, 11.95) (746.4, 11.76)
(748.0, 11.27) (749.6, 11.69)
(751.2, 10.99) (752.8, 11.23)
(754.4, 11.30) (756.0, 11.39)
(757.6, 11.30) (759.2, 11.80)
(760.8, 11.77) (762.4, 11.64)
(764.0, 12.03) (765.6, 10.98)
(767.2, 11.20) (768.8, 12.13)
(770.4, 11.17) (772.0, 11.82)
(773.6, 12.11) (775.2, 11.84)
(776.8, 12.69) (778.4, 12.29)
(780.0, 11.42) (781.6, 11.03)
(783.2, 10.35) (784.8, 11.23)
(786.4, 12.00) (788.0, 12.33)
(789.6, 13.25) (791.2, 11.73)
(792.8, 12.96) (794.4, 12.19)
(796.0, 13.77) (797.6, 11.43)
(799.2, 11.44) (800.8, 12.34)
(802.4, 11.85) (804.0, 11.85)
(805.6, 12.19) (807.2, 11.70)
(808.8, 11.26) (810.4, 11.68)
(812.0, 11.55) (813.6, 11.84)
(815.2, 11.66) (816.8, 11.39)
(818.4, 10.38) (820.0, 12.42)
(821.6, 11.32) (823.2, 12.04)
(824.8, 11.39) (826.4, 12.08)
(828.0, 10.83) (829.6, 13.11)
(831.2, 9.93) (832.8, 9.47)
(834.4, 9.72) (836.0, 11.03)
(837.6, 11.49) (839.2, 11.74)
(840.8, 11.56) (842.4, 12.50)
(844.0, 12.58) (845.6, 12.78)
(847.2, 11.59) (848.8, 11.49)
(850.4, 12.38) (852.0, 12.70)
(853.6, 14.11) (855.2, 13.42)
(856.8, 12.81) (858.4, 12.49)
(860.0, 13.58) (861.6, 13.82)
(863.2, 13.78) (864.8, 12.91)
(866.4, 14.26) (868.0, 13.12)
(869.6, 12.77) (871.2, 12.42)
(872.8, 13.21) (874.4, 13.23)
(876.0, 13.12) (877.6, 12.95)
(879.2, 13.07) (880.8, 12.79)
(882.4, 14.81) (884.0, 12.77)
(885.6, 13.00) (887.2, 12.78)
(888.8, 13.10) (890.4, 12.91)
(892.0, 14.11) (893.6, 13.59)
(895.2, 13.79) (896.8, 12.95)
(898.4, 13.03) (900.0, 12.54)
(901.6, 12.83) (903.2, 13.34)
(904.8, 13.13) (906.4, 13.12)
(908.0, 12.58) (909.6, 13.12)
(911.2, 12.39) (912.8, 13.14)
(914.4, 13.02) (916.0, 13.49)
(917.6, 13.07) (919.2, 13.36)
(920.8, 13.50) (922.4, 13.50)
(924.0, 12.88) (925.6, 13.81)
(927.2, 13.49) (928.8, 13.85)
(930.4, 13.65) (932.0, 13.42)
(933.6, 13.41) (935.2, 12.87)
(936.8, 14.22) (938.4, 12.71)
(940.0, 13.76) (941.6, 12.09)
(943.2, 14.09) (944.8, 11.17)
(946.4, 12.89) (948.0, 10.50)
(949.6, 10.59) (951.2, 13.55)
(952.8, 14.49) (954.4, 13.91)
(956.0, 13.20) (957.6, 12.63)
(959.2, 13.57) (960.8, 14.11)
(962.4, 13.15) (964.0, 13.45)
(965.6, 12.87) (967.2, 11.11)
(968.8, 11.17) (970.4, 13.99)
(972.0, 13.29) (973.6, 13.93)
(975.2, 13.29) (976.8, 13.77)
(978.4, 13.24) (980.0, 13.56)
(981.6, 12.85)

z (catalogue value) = 0.61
